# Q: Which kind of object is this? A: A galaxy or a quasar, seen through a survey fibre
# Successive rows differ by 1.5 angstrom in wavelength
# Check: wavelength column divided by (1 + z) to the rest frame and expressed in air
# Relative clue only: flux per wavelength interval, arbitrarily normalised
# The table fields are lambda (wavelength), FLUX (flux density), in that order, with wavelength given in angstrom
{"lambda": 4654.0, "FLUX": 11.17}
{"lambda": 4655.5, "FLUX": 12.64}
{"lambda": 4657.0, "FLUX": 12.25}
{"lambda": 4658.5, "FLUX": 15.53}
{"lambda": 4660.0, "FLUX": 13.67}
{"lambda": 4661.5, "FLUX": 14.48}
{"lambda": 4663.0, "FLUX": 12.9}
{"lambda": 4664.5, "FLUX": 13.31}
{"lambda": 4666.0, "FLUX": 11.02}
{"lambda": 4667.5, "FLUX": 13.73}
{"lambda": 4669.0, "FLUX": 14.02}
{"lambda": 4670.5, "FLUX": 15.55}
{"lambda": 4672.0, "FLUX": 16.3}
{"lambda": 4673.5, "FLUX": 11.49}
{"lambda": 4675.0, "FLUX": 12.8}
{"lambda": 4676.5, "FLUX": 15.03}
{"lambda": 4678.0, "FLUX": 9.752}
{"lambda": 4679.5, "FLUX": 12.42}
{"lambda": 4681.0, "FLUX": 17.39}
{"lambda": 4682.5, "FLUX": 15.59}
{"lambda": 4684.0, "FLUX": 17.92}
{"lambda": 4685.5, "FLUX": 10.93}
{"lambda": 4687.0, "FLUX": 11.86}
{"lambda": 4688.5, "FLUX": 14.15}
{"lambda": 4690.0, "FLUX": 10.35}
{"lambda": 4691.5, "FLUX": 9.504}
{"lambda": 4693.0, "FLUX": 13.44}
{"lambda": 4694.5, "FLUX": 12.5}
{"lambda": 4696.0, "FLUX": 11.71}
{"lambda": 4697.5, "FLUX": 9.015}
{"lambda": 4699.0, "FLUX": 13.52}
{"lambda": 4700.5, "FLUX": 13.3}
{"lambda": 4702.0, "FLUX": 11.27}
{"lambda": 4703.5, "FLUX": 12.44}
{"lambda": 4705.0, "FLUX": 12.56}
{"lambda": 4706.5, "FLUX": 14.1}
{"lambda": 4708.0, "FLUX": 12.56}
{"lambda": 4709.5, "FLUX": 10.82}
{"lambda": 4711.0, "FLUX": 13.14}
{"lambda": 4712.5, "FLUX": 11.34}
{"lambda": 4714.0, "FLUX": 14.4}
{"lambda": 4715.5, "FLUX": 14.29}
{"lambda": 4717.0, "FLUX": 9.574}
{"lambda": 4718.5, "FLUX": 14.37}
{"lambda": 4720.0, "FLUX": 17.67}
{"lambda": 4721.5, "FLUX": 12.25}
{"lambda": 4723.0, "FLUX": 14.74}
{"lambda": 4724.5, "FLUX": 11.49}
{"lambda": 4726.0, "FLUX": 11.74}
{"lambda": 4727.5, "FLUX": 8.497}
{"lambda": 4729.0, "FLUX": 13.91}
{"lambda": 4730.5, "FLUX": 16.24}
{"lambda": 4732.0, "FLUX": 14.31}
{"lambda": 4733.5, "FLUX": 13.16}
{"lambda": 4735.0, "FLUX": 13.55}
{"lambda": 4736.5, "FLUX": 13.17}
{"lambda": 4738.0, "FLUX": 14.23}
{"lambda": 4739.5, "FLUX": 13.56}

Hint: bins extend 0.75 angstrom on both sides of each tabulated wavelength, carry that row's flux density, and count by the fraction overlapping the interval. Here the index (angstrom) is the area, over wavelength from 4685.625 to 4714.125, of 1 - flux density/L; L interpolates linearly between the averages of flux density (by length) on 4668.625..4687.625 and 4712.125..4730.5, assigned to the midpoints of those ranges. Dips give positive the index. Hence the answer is 2.8 angstrom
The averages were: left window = 13.9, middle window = 12.1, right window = 13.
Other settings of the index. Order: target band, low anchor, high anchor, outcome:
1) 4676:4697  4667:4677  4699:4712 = 0.8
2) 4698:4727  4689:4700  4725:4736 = -1.4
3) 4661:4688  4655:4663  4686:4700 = -1.9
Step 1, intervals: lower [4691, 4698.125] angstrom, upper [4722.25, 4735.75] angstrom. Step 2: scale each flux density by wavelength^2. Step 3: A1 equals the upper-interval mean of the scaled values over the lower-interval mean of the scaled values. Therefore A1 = 1.2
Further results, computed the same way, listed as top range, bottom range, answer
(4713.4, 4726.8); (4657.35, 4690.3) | 1.00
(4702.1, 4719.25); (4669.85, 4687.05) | 0.92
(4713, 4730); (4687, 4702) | 1.11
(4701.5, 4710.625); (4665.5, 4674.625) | 0.91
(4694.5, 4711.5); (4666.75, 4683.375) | 0.88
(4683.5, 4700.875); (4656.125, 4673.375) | 0.90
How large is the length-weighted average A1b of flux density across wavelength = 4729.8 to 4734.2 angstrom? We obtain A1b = 14.6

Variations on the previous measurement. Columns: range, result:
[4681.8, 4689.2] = 14.1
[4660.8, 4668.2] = 13.1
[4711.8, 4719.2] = 12.8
